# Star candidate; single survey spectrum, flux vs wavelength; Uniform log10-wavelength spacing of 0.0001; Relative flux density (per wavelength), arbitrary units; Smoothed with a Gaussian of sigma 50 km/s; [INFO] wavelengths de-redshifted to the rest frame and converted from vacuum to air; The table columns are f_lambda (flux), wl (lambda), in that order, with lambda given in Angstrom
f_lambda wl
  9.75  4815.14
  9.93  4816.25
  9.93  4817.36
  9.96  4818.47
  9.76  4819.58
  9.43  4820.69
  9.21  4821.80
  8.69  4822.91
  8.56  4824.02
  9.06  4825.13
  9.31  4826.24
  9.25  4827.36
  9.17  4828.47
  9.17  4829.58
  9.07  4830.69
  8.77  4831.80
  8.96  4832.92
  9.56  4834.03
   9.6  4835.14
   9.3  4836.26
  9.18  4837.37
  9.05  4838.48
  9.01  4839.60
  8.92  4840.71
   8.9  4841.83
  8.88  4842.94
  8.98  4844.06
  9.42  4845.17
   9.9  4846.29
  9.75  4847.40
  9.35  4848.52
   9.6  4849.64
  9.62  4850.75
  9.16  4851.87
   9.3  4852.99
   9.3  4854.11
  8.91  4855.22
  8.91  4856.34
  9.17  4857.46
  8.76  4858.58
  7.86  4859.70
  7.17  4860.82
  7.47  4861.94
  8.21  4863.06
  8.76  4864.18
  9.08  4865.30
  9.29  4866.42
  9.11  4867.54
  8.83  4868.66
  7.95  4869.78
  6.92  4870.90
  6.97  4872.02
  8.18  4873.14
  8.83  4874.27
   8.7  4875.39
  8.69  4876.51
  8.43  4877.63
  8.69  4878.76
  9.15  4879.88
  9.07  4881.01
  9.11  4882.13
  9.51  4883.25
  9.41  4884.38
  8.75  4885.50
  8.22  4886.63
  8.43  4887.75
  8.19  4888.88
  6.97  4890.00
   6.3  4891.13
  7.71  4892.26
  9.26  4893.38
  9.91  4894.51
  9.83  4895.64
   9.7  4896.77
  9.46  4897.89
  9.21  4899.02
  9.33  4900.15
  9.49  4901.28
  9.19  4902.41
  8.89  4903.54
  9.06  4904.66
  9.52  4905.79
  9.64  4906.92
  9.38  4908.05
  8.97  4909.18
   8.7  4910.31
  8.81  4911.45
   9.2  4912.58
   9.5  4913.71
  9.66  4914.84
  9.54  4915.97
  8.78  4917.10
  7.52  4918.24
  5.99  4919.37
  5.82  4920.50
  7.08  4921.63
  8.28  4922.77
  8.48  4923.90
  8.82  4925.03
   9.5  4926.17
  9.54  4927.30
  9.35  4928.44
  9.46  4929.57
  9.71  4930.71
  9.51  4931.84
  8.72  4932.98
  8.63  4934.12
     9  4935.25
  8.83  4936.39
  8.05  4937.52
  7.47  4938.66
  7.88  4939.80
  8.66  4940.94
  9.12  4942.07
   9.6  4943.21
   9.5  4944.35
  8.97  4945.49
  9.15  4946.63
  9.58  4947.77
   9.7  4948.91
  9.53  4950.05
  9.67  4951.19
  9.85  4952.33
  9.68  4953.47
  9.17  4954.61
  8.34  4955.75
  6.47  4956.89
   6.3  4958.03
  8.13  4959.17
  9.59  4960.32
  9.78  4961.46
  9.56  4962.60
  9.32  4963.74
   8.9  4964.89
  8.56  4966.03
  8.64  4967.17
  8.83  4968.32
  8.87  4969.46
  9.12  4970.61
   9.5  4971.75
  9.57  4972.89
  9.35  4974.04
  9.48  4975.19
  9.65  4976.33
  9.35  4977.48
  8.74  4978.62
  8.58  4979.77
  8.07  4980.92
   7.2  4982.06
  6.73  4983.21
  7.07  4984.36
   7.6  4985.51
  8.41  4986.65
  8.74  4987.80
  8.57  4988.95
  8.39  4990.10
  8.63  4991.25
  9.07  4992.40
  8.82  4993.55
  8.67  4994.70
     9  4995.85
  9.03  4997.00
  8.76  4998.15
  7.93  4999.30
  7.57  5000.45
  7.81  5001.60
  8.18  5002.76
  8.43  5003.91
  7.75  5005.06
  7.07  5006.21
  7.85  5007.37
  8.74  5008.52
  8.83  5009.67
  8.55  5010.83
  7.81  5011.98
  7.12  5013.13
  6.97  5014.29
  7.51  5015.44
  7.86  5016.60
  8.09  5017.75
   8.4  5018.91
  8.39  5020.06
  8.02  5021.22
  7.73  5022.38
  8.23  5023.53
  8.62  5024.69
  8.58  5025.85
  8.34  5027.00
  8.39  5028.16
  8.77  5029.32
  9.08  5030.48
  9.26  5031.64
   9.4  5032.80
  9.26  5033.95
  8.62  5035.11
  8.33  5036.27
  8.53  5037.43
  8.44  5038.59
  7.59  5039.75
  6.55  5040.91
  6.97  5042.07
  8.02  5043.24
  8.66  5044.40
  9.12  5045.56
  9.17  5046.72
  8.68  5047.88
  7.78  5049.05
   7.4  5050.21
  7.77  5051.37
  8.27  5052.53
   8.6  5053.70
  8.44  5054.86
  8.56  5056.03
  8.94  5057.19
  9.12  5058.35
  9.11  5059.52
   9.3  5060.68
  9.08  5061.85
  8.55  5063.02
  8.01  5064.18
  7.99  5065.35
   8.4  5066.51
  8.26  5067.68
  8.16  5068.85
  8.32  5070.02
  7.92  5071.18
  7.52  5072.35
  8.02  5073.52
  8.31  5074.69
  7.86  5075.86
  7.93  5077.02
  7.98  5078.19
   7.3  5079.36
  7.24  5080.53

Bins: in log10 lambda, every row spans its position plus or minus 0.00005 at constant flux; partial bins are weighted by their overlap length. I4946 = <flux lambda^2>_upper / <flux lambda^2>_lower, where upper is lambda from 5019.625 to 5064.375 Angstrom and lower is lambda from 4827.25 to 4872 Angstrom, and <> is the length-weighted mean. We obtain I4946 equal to 1.03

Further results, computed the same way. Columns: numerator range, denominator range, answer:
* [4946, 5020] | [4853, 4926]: 1.03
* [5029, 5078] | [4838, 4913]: 1.02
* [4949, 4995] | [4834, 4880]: 1.04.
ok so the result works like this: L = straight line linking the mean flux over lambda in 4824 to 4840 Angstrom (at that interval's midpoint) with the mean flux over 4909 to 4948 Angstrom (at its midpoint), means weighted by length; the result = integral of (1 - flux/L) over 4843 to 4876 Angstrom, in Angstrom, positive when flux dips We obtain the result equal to 1.1 Angstrom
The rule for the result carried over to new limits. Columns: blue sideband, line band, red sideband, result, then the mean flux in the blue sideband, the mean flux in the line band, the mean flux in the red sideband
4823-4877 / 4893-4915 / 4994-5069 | -1.6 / 8.87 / 9.33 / 8.32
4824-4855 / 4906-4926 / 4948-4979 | 1.3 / 9.23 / 8.52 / 9.03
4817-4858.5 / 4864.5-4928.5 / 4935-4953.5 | 3.1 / 9.24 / 8.7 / 9.05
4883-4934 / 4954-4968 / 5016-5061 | 0.1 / 8.8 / 8.57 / 8.42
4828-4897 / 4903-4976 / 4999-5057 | -3.0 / 8.81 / 8.88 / 8.21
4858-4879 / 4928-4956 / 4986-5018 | -2.8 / 8.3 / 9.09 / 8.22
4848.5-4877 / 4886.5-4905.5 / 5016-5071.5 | -0.5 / 8.6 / 8.8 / 8.4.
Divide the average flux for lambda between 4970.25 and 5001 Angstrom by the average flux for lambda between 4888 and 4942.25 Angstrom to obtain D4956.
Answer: 1.0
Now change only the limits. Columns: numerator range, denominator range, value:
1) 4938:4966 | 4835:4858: 0.96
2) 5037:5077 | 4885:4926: 0.95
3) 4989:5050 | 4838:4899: 0.95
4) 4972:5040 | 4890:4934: 0.95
